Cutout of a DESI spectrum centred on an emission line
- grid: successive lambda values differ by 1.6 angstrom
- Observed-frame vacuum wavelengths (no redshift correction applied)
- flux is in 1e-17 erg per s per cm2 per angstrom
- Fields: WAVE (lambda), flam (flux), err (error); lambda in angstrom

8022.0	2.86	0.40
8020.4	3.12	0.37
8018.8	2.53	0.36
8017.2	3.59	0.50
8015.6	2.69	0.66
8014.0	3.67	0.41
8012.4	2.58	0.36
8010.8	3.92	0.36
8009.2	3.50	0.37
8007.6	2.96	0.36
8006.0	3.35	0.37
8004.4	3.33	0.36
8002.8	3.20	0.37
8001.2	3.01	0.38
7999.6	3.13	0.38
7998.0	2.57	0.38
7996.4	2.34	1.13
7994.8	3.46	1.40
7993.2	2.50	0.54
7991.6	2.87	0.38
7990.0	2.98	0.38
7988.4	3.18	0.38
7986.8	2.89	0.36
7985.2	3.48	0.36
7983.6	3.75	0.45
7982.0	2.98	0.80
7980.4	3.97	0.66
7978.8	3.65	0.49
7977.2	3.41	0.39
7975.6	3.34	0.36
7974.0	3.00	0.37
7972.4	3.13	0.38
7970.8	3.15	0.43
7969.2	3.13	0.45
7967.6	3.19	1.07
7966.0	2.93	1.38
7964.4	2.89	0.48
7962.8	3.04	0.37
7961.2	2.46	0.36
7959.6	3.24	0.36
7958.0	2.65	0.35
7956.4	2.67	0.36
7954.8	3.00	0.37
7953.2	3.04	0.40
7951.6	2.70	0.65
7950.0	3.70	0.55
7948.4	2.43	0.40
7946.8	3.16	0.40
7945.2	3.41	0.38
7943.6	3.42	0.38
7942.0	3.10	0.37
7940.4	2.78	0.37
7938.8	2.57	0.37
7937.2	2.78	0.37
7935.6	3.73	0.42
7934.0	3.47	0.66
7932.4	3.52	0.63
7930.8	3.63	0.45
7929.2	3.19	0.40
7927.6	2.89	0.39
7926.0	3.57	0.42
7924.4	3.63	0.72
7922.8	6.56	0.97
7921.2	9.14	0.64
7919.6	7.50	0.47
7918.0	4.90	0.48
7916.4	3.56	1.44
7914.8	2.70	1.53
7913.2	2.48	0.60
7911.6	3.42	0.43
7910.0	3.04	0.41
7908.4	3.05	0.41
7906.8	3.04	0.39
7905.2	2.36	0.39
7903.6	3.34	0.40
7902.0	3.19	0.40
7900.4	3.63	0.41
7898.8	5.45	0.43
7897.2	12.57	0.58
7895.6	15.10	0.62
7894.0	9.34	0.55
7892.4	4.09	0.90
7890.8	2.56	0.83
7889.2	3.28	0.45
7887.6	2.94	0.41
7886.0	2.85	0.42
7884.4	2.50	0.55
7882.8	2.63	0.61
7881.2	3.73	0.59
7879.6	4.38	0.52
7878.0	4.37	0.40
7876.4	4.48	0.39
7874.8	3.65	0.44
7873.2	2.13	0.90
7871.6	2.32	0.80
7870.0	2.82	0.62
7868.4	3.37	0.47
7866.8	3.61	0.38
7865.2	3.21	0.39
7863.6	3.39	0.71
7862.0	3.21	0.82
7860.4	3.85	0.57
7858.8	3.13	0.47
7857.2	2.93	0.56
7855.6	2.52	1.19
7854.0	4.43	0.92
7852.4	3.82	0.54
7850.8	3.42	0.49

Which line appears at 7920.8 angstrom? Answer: [N II] 6583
